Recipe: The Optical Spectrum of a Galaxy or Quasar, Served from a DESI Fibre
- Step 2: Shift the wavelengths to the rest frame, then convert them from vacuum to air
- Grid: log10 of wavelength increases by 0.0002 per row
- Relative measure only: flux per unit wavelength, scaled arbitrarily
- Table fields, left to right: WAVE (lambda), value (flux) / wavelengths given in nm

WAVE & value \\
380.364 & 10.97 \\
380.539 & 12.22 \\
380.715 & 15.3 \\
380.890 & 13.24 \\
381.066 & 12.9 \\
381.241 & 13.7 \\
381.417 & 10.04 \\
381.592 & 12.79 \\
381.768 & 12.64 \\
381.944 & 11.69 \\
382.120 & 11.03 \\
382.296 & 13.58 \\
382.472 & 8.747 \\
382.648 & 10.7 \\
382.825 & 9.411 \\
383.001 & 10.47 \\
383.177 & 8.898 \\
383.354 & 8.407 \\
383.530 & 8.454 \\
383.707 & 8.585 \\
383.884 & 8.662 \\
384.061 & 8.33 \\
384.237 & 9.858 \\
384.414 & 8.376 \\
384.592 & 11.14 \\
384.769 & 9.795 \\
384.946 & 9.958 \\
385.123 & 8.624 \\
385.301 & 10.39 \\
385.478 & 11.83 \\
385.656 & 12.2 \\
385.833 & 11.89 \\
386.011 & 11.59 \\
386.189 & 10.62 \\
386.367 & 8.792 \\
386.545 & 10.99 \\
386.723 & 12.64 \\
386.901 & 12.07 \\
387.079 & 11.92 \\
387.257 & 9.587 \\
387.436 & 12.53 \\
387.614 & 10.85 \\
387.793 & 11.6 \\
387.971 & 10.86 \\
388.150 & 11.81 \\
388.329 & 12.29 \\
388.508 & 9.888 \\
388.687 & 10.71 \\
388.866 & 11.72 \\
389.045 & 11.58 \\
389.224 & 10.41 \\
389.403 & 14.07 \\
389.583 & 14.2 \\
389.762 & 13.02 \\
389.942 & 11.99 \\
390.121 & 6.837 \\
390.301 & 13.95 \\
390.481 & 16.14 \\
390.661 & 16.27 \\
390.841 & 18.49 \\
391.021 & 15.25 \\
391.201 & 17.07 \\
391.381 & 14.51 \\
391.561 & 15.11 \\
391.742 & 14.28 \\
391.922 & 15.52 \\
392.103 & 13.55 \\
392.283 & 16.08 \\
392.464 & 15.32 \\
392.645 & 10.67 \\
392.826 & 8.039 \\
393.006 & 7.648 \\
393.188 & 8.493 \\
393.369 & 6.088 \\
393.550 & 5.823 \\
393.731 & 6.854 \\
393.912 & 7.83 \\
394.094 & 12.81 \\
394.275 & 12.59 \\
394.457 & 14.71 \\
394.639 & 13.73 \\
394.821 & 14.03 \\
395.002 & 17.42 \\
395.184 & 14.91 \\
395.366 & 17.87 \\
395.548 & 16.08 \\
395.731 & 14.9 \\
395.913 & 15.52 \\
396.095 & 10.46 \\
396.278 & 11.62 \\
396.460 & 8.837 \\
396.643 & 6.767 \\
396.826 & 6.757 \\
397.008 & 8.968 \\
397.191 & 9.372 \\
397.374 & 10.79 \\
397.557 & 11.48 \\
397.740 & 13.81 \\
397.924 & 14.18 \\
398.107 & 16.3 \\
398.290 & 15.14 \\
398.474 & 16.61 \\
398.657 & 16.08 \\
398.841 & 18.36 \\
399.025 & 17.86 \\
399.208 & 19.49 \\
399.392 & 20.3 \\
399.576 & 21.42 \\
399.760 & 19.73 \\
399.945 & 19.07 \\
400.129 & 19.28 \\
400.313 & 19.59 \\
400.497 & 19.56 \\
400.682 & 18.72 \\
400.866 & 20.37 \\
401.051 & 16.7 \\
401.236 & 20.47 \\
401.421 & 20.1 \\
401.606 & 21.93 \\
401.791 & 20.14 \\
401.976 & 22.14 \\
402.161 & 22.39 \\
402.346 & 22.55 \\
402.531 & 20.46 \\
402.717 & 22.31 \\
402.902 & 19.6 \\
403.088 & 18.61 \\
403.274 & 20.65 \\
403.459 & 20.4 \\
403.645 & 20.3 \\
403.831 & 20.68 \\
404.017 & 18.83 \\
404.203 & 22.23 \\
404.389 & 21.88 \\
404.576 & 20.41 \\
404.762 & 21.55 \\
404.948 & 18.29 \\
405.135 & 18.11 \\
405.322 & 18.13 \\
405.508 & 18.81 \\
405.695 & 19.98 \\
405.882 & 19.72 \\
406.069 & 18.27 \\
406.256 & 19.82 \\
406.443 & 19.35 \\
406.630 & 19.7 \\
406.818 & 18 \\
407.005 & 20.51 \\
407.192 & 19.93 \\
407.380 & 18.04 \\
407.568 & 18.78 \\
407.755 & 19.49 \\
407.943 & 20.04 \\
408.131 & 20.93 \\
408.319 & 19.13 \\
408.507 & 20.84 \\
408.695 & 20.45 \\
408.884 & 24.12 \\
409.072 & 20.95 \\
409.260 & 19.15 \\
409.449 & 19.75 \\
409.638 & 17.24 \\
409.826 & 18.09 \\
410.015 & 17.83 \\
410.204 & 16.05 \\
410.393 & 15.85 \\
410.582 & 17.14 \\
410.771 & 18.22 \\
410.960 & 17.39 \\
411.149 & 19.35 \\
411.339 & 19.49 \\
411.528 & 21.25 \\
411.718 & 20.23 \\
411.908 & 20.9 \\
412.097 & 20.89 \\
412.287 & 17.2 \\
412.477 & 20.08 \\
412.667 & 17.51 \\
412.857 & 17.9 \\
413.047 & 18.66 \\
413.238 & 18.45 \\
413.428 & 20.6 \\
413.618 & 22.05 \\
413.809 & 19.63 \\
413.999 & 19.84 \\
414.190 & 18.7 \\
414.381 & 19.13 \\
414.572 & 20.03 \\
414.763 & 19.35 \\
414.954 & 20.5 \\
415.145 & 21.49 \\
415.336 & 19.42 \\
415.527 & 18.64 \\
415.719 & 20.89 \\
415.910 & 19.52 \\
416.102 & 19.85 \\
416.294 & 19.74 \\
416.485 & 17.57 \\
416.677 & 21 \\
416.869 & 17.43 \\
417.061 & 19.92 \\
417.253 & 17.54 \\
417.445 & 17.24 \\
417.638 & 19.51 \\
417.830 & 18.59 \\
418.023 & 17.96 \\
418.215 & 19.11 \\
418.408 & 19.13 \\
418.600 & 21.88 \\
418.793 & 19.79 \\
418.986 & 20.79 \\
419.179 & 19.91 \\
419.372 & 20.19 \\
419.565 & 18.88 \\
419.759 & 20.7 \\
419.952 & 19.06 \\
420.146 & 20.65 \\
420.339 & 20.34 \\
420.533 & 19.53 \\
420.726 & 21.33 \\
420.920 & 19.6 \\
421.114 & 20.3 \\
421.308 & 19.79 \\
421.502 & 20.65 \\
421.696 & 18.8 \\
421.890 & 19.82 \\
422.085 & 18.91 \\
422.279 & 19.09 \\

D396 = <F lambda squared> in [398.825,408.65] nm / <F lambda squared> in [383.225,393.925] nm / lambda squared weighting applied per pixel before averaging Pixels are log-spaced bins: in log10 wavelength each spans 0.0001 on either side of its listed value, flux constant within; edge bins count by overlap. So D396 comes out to 1.88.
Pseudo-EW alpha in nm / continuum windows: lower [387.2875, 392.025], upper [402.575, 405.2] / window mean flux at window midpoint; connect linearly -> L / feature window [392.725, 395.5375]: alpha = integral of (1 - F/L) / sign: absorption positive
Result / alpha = 0.74 nm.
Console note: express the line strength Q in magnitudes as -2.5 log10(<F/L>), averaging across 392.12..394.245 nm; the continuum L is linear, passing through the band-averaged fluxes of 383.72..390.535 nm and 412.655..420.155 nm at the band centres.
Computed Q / 0.29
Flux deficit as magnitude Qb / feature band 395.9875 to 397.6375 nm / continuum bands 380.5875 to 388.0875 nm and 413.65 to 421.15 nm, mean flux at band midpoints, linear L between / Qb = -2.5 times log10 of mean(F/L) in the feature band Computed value 0.43 mag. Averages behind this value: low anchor 10.9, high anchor 19.6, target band 9.5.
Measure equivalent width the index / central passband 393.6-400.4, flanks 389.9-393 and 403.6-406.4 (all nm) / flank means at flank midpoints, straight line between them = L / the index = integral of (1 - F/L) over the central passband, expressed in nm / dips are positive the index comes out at 0.87 nm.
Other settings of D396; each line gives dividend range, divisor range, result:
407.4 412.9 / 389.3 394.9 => 1.67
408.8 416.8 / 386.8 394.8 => 1.77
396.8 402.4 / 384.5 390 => 1.65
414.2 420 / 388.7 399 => 1.70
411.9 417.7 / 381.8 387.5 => 2.17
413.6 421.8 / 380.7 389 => 2.13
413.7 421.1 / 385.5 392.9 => 1.79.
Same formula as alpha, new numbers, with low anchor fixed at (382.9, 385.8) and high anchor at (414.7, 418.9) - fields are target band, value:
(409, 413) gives -0.24 nm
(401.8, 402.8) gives -0.45 nm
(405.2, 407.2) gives -0.38 nm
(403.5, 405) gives -0.48 nm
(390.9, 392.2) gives -0.36 nm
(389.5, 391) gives -0.32 nm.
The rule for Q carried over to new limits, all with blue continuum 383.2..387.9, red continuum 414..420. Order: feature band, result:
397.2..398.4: 0.04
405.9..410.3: -0.15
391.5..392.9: -0.11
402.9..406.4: -0.24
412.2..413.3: 0.00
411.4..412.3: -0.13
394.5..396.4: -0.11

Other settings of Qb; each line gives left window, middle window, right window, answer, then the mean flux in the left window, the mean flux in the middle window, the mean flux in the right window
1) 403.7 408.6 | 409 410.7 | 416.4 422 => 0.10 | 19.7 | 18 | 19.6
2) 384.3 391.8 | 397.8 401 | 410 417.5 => -0.20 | 12.1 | 18.3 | 19.1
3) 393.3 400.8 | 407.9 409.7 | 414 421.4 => -0.17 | 14.3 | 20.3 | 19.6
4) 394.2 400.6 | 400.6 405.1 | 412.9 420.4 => -0.25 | 15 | 20.5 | 19.6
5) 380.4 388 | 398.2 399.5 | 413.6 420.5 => -0.20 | 10.9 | 17.7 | 19.6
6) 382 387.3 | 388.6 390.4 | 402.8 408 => 0.05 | 10.3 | 11.9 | 19.6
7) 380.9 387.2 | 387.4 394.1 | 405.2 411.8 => 0.07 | 10.6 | 12.1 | 19.2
